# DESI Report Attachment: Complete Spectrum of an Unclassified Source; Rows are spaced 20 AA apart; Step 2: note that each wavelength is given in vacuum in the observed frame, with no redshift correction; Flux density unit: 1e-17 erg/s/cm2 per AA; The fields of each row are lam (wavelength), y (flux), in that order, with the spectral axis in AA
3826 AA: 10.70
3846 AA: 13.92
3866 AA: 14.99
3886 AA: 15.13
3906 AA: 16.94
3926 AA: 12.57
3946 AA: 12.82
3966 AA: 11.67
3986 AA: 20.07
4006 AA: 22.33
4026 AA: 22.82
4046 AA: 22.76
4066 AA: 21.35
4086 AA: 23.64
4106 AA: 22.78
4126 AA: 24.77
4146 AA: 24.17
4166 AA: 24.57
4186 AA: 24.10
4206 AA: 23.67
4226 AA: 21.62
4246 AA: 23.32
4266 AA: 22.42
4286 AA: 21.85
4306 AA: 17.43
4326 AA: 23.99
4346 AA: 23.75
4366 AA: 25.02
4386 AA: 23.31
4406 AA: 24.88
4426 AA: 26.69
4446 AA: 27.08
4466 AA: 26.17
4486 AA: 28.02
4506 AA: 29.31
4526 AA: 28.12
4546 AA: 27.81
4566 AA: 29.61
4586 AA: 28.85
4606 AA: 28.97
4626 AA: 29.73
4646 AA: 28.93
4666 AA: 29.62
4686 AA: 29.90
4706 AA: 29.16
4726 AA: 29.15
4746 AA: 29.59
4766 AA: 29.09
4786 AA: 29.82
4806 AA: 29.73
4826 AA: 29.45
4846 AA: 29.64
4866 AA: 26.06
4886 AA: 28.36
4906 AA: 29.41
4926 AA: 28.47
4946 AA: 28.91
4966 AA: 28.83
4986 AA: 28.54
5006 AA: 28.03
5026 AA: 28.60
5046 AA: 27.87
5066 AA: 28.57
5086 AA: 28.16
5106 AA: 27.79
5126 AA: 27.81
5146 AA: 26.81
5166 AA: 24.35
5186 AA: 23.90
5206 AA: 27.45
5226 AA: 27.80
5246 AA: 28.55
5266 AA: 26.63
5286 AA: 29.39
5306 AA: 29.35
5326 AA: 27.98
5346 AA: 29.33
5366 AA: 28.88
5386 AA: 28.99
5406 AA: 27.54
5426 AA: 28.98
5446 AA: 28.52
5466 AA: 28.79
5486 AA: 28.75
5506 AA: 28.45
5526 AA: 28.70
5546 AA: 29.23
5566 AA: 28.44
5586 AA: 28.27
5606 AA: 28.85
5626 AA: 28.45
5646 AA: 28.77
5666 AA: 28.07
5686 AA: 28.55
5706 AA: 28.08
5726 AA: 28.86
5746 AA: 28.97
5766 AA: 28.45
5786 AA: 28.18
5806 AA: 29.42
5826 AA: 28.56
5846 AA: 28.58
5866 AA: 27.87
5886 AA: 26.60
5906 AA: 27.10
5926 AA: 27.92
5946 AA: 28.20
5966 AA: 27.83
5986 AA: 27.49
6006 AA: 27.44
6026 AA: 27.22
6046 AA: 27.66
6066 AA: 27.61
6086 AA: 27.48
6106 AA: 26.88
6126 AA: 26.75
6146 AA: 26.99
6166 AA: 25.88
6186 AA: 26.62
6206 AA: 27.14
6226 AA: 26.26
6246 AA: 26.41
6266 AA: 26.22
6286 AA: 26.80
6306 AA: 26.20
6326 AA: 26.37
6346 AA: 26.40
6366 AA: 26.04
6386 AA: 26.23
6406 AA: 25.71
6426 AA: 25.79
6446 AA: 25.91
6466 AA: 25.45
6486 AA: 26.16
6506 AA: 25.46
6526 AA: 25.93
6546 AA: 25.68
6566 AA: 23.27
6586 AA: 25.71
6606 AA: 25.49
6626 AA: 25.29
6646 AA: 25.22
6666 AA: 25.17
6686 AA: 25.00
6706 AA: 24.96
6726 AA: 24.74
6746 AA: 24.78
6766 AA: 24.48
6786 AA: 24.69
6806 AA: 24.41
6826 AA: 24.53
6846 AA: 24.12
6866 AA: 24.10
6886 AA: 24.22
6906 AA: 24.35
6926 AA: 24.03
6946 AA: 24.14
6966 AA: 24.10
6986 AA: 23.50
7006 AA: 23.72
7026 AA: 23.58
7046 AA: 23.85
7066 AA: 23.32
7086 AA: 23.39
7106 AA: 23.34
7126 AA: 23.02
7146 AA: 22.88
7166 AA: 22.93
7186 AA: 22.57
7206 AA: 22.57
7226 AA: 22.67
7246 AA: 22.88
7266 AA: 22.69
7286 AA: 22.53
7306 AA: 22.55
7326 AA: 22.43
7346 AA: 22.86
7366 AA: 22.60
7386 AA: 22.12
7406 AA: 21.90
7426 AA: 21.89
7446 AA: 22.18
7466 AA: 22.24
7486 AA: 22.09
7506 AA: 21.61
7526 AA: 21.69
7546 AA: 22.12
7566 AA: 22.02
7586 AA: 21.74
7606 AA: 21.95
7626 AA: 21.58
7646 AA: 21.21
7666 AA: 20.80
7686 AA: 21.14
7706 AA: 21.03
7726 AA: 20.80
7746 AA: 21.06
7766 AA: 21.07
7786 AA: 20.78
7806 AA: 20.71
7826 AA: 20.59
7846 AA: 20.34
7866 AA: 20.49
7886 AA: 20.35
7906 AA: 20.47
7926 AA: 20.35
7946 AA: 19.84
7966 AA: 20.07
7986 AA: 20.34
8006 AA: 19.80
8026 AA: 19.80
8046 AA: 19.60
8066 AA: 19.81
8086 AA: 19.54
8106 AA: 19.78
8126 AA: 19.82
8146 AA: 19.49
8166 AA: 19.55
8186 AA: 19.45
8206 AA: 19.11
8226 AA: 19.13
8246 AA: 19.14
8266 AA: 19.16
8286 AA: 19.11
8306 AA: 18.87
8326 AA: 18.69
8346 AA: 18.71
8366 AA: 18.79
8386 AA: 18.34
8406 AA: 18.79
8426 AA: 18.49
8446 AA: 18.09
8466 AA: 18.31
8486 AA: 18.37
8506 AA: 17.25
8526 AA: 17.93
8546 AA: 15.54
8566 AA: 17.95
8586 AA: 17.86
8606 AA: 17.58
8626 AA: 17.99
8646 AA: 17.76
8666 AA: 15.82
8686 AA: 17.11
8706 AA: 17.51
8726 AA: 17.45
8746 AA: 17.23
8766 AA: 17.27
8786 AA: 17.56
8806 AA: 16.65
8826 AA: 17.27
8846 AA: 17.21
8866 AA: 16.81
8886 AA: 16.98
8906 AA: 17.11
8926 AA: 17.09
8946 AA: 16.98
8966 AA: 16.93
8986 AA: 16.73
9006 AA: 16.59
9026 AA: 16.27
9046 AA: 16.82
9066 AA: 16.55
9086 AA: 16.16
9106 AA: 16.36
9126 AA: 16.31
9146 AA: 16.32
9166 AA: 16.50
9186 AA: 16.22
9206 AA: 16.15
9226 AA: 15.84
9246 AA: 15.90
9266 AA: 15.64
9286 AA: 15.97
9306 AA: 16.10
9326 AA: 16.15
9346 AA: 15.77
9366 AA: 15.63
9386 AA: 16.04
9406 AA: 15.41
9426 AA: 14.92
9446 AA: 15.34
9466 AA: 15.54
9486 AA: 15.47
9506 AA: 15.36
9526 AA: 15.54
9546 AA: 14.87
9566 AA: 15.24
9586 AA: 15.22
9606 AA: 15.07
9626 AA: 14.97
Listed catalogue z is 0.000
